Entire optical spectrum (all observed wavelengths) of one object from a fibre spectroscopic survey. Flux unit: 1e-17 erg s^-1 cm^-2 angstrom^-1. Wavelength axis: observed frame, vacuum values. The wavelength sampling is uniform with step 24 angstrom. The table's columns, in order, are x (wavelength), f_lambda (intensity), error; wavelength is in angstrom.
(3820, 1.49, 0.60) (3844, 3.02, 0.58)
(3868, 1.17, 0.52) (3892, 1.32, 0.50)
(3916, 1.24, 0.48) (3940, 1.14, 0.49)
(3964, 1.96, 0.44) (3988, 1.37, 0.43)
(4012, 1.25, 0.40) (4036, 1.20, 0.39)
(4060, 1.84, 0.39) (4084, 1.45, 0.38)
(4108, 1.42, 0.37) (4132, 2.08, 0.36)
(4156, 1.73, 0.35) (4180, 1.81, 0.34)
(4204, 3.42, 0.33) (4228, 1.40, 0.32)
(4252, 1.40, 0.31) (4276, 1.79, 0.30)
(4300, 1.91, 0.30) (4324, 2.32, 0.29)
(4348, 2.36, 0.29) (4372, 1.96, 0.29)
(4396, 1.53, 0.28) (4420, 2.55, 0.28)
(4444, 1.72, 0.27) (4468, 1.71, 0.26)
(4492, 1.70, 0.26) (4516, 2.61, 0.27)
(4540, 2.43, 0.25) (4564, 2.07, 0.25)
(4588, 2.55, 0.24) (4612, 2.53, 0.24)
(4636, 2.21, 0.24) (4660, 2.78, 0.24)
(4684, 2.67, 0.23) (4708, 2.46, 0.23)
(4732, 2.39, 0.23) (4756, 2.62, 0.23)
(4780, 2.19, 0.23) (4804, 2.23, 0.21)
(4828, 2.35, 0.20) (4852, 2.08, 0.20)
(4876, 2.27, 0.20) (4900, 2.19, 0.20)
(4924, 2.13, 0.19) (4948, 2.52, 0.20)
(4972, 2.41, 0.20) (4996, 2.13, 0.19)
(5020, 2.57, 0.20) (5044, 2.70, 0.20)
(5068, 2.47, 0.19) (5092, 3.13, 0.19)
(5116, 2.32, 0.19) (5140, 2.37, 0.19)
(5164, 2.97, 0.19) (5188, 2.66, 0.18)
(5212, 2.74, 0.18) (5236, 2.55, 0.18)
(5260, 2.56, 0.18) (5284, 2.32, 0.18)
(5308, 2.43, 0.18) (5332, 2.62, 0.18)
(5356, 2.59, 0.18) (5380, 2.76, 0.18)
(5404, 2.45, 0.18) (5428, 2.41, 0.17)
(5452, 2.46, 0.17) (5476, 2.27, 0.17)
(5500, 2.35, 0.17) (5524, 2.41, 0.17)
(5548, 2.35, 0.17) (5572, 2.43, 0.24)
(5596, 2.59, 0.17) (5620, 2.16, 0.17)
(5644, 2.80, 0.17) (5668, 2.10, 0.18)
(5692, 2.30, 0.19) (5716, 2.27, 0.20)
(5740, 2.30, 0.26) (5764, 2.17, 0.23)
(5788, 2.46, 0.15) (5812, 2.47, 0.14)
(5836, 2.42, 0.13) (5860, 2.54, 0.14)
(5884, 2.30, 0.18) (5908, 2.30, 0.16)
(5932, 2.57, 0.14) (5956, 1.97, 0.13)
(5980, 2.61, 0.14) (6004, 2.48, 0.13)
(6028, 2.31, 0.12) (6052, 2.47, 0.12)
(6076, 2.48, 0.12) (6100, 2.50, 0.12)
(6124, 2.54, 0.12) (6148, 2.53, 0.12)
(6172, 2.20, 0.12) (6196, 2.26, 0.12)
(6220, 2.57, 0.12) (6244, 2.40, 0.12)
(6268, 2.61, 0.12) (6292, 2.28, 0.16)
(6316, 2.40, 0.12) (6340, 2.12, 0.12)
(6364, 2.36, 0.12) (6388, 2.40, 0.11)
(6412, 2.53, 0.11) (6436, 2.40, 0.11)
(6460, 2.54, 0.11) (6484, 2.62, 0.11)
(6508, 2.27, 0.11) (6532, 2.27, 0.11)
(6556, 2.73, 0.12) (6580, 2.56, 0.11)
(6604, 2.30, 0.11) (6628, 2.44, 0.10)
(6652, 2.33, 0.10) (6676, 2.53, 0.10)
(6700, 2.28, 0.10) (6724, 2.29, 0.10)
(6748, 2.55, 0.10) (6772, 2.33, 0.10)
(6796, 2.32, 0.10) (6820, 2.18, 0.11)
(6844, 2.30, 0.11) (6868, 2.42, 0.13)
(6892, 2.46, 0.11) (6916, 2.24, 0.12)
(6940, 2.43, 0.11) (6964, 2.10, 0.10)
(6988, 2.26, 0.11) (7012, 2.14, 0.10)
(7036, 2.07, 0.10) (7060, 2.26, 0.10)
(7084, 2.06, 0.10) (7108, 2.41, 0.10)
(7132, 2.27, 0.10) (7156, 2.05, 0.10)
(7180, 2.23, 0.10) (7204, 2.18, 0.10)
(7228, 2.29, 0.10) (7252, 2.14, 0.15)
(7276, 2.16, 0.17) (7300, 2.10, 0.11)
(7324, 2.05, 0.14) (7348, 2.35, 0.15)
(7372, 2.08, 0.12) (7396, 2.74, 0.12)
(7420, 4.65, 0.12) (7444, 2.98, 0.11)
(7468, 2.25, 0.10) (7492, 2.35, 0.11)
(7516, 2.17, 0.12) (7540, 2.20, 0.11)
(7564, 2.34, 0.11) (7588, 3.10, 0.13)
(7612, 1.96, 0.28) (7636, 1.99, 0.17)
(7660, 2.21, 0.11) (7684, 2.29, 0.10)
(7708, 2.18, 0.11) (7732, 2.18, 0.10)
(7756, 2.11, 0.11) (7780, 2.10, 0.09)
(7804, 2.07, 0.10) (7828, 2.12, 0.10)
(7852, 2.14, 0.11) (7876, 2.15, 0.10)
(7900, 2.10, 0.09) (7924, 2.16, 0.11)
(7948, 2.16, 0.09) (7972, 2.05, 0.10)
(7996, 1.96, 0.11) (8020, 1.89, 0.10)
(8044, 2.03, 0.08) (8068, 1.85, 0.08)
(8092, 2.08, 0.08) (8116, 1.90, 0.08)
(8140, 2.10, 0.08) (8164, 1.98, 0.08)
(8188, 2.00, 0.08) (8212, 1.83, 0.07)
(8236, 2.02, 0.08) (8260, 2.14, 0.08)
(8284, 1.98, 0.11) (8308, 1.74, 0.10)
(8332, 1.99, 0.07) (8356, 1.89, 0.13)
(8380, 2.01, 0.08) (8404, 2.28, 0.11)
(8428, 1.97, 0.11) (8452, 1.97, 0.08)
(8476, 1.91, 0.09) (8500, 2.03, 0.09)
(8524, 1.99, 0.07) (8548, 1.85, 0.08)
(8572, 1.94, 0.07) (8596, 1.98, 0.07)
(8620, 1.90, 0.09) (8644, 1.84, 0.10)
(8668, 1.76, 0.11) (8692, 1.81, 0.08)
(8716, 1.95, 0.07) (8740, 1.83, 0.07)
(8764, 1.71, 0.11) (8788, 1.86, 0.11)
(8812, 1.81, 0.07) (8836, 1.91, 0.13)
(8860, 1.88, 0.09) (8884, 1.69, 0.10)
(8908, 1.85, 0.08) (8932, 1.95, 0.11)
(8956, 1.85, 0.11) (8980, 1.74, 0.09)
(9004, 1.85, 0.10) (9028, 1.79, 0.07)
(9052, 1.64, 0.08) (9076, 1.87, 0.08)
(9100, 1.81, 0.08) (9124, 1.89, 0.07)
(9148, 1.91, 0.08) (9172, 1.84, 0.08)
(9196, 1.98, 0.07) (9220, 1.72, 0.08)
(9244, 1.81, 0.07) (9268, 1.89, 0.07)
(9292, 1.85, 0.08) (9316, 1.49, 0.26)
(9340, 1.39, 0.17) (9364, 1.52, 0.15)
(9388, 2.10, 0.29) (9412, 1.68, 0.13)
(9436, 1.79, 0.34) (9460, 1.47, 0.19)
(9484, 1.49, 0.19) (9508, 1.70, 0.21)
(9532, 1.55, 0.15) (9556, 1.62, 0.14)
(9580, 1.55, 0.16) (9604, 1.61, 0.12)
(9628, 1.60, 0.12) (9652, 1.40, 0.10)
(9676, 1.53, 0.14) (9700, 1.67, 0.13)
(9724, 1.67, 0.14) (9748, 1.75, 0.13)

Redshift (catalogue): 0.13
